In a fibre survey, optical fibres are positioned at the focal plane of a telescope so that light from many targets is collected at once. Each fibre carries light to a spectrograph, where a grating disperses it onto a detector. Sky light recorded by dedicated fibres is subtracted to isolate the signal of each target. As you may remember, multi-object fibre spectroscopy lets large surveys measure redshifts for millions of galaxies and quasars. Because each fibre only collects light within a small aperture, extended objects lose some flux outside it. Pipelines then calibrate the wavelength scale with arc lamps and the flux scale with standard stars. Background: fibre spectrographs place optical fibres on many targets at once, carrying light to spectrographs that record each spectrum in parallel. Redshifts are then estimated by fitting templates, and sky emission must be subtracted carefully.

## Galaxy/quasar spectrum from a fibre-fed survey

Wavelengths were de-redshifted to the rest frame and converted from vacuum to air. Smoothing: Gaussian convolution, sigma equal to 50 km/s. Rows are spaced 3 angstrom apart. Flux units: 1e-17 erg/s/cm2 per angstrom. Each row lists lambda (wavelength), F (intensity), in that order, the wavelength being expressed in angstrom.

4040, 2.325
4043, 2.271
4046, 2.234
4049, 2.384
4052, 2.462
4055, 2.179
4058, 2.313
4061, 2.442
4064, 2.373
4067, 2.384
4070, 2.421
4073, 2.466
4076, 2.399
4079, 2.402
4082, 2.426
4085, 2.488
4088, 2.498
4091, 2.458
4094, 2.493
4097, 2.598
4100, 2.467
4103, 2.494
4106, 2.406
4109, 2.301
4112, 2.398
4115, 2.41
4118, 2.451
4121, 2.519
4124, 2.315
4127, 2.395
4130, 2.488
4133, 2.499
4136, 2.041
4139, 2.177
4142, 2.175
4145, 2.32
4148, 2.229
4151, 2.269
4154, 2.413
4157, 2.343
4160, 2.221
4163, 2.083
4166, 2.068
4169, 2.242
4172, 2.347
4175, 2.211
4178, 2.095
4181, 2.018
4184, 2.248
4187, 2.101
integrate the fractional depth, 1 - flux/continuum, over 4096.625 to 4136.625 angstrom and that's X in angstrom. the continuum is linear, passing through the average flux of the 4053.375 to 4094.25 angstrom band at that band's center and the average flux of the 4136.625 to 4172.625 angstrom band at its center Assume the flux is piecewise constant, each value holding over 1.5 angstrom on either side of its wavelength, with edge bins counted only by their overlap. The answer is -1.7 angstrom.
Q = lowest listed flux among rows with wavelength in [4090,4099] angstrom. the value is 2.458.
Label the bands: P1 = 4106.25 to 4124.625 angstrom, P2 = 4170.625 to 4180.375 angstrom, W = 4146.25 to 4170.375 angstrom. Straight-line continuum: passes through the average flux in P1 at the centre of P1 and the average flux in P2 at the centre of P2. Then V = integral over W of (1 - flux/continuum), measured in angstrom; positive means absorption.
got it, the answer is 0.2 angstrom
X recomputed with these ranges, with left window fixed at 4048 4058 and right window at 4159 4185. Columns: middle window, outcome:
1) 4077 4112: -2.7 angstrom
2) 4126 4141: -0.6 angstrom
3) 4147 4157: -0.5 angstrom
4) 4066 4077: -0.5 angstrom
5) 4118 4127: -0.7 angstrom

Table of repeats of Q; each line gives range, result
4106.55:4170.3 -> 2.041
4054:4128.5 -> 2.179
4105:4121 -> 2.301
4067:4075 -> 2.384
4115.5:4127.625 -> 2.315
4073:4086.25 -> 2.399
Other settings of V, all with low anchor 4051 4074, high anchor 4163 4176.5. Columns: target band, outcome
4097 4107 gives -0.7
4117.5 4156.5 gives -1.2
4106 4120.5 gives -0.7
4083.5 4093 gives -0.6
